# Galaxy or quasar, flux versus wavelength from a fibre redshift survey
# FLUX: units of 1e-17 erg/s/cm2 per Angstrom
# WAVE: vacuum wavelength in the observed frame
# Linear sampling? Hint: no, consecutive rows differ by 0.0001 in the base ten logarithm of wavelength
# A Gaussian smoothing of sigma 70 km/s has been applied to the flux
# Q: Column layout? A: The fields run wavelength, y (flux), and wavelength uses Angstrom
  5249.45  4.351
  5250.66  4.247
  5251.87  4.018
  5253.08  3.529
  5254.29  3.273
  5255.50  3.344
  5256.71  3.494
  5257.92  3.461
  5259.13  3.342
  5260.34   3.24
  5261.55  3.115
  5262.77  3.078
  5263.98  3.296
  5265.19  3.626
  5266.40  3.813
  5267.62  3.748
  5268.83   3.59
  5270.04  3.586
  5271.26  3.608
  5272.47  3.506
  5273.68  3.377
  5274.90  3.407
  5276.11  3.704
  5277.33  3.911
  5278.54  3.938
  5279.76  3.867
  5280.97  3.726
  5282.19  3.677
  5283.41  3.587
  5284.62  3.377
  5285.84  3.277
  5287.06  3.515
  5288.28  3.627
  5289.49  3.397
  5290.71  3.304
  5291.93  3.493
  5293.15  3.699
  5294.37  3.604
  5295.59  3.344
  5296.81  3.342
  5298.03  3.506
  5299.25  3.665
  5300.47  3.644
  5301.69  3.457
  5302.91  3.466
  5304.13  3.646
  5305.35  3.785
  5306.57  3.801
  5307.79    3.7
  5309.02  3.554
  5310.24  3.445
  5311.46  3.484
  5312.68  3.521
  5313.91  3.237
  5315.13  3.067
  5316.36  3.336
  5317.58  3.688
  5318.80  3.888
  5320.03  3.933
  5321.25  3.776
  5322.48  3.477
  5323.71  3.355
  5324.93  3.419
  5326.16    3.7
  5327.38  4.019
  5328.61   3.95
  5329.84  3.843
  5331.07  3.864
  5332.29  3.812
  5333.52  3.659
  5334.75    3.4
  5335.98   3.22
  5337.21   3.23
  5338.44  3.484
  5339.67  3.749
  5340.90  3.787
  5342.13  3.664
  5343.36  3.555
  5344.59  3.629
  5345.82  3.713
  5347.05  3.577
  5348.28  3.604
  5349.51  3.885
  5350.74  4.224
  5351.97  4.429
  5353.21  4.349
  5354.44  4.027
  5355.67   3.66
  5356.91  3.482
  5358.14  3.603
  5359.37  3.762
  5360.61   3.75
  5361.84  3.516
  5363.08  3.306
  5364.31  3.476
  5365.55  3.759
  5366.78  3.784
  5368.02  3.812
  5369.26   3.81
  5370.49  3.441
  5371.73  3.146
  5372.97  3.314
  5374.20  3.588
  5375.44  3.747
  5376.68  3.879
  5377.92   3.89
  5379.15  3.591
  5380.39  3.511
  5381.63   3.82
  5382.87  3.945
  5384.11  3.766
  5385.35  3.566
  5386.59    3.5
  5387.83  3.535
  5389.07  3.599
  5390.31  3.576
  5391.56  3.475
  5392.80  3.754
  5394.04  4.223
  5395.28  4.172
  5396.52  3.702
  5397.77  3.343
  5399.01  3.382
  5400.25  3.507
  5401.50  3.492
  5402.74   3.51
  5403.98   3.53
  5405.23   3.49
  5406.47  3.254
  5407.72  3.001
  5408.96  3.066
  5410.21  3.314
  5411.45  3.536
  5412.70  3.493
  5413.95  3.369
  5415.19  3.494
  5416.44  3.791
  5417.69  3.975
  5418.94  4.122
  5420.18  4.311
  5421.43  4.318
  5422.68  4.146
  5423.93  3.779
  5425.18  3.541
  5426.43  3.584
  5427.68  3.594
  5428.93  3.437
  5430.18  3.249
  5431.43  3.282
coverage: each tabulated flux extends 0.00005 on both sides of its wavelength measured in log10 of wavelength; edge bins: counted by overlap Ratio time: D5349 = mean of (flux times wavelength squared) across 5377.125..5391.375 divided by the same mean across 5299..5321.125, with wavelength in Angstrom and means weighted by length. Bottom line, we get 1.1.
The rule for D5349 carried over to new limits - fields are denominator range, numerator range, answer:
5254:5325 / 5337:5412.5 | 1.06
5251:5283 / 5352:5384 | 1.08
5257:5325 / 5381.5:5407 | 1.06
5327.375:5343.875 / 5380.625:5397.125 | 1.05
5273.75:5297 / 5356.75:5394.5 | 1.06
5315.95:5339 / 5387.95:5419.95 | 1.01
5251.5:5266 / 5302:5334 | 1.09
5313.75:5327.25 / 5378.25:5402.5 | 1.05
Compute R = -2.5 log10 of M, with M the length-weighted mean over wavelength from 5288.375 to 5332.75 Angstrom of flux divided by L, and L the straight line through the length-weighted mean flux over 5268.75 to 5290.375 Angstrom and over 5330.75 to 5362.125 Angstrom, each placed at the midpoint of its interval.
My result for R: 0.018 mag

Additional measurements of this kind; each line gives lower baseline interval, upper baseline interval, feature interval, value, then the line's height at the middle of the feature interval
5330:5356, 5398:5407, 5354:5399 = -0.024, 3.58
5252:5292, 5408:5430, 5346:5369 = -0.049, 3.61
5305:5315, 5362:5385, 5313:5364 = -0.026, 3.58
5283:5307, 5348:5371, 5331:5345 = 0.035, 3.69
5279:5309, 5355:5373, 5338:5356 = -0.074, 3.58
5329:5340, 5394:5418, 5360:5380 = -0.020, 3.55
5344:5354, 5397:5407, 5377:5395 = -0.035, 3.59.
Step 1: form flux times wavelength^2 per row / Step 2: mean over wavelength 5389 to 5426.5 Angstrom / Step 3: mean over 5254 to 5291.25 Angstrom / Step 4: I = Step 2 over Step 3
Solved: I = 1.1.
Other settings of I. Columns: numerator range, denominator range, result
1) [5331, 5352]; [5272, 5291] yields 1.05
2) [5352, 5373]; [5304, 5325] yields 1.05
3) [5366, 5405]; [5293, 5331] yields 1.04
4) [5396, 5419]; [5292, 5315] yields 1.02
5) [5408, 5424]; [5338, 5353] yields 1.01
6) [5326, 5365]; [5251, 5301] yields 1.08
